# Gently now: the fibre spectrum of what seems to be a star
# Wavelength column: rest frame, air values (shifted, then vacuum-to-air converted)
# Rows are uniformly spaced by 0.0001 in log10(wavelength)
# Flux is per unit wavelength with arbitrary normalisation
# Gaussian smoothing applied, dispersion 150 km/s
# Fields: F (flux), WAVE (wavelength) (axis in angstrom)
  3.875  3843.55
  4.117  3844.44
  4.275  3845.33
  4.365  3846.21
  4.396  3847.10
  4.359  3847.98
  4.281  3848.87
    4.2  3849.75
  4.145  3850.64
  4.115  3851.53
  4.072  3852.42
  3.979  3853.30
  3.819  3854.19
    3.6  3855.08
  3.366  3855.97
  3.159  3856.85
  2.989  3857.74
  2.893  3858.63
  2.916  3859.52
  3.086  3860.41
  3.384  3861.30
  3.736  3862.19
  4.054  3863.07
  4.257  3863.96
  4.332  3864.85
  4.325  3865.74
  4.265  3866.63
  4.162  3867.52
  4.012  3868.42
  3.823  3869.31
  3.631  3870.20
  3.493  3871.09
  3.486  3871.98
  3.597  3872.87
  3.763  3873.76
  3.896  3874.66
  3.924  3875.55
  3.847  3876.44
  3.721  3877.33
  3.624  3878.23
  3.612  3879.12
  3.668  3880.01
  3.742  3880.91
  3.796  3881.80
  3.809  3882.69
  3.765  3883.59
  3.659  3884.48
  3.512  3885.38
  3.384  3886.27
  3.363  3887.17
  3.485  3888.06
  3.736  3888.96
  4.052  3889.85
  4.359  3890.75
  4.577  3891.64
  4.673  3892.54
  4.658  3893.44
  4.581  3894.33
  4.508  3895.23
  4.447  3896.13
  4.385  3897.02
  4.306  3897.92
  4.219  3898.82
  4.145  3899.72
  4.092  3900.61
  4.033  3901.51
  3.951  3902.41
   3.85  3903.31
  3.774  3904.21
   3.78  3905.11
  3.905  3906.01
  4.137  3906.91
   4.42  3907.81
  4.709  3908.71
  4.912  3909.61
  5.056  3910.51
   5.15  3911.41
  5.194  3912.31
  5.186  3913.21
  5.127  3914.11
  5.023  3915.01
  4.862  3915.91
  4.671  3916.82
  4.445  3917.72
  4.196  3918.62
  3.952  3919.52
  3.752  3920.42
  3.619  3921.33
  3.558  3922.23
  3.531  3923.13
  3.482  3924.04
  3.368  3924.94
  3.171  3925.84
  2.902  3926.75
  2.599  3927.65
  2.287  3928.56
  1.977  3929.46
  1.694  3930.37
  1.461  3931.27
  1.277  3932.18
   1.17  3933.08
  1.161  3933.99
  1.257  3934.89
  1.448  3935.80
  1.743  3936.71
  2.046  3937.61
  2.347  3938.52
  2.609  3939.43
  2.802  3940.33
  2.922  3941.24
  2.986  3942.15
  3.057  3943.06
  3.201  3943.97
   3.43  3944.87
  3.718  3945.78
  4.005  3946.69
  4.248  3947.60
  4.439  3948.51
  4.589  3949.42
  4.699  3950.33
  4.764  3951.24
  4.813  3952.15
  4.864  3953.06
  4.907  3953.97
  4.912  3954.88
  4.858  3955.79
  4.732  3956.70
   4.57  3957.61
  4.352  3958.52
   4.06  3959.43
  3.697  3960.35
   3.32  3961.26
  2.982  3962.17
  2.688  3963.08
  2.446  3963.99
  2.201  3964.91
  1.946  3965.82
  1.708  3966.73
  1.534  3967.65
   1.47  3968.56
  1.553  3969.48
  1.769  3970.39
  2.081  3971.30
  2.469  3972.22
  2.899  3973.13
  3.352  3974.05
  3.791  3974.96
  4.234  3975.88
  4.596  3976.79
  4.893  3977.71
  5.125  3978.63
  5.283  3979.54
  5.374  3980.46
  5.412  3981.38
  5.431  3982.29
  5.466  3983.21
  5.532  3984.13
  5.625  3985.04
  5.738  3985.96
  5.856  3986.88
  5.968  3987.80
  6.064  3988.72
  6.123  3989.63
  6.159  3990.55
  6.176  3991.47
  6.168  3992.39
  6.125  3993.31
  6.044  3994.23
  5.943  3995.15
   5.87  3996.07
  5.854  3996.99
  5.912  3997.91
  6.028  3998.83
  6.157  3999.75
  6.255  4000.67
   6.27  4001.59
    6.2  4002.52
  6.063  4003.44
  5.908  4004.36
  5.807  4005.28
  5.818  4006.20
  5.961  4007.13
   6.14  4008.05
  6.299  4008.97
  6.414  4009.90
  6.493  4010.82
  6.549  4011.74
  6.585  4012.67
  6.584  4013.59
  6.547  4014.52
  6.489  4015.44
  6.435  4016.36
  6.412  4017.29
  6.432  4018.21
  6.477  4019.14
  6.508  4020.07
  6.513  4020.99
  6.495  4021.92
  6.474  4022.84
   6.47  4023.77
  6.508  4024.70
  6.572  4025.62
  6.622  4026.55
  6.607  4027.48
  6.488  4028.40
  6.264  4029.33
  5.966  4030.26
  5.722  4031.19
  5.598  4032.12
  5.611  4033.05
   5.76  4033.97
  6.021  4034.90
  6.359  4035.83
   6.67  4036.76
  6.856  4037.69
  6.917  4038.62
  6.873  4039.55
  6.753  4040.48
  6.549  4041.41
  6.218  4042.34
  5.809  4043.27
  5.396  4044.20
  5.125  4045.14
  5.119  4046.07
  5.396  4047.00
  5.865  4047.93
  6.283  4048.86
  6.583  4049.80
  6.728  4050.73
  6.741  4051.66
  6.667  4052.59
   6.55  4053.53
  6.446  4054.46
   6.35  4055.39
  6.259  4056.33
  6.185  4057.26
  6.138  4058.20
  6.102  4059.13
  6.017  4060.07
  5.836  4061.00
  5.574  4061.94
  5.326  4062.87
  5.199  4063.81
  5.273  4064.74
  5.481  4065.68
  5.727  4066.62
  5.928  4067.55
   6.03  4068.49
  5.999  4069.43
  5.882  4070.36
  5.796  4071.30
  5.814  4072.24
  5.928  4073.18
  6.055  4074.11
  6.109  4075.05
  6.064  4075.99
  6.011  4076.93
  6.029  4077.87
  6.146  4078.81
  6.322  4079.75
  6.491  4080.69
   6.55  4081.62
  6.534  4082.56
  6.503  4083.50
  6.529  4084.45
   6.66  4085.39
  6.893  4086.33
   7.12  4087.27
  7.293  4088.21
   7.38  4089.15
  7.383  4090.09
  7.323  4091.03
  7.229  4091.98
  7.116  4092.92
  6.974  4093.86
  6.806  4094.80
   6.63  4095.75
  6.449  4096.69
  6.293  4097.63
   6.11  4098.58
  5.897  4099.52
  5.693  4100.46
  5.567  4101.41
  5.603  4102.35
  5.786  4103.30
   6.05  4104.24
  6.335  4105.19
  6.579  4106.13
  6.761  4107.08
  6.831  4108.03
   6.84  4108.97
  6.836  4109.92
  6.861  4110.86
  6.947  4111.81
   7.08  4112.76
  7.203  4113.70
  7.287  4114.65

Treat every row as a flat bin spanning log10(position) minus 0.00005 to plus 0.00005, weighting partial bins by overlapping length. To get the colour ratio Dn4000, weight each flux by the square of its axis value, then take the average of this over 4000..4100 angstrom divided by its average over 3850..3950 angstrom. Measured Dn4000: 1.9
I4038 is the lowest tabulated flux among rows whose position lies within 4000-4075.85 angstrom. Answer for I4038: 5.119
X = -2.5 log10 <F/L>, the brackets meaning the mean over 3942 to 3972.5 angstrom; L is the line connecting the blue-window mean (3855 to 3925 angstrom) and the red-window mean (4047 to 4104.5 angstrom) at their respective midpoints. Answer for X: 0.357 mag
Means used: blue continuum 4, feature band 3.45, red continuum 6.26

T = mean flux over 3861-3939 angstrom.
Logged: 3.7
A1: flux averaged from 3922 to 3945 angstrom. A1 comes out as 2.42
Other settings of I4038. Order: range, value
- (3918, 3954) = 1.161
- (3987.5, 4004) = 5.854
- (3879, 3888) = 3.363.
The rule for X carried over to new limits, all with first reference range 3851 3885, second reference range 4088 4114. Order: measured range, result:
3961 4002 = 0.144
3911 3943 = 0.381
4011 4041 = -0.130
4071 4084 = 0.029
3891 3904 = -0.057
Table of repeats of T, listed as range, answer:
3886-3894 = 4.06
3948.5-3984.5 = 3.83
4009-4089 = 6.24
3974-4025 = 5.94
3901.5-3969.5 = 3.47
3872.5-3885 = 3.74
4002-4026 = 6.35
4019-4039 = 6.34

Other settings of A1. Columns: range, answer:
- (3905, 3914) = 4.7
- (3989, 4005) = 6.07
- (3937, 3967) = 3.61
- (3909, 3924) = 4.49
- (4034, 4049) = 6.12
